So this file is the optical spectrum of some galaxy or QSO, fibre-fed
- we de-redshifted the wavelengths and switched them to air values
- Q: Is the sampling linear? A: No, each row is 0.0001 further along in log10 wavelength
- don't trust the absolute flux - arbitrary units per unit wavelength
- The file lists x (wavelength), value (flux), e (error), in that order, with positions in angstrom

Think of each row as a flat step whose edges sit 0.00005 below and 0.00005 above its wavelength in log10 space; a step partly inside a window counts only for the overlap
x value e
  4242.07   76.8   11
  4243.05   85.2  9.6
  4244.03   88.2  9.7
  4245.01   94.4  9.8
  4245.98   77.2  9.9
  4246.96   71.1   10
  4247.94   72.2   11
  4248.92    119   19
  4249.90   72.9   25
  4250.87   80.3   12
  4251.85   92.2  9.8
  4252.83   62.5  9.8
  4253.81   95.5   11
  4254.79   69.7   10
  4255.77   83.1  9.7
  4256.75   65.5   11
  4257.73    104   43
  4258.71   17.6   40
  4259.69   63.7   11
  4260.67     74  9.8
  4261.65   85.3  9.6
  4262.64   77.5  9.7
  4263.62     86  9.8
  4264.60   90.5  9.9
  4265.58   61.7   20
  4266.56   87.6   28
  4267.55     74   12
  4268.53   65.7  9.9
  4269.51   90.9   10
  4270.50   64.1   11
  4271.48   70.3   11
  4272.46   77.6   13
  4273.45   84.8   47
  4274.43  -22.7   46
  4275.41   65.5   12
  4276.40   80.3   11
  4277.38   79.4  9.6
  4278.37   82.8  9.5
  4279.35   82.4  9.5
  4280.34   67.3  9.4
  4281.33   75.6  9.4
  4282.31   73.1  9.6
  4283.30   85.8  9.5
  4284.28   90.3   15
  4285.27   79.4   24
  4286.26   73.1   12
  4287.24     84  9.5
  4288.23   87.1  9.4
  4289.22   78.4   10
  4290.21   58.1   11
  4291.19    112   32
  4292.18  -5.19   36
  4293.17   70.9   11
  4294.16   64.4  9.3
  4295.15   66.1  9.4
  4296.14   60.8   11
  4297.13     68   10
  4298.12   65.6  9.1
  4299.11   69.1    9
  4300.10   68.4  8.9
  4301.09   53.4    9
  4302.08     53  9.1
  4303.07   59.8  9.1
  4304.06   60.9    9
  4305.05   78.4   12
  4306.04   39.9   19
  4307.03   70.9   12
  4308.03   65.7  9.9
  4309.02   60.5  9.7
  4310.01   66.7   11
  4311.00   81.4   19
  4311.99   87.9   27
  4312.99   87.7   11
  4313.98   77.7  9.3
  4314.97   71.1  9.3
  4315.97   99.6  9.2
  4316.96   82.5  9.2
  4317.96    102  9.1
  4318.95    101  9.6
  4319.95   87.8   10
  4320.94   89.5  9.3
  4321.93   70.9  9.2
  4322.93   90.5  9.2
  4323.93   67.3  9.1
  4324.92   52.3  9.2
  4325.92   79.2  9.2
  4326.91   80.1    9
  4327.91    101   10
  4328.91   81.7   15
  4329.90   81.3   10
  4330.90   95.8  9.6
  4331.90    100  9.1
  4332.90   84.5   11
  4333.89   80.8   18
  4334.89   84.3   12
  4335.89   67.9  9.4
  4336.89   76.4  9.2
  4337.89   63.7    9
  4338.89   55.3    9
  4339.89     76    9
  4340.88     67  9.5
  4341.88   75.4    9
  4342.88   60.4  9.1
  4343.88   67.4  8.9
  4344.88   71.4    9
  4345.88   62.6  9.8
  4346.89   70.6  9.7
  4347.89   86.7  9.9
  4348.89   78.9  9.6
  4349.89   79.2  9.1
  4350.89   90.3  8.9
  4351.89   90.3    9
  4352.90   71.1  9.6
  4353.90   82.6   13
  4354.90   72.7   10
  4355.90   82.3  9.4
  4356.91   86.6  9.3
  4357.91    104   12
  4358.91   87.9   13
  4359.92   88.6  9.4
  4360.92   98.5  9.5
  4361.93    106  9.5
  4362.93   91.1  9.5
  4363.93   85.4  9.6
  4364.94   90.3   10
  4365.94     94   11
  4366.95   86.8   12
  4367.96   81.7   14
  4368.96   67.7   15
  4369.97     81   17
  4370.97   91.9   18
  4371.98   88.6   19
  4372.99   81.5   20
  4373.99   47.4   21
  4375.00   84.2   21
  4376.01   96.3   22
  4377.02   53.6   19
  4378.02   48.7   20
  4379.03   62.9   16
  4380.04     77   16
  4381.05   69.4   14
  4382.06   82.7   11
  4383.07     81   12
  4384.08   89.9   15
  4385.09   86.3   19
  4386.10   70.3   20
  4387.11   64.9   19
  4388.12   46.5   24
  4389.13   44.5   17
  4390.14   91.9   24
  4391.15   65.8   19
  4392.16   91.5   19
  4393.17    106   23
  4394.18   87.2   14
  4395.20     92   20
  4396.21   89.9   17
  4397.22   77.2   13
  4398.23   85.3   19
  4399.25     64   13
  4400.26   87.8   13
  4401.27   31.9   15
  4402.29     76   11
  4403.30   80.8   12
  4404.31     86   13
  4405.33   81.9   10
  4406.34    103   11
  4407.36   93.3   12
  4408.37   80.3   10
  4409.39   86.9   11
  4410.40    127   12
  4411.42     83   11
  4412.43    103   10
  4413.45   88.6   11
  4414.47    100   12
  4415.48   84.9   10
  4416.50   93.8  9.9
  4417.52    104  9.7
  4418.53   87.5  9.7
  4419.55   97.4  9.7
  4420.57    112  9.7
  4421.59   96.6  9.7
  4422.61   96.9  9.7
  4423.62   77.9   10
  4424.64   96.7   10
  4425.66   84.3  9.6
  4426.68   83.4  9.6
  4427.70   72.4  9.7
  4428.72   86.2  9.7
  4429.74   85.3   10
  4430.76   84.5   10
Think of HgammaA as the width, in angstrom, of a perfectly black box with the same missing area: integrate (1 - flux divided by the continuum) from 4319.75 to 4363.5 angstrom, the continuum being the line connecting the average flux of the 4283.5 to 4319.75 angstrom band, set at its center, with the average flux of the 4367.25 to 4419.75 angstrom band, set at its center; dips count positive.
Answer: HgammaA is -2.42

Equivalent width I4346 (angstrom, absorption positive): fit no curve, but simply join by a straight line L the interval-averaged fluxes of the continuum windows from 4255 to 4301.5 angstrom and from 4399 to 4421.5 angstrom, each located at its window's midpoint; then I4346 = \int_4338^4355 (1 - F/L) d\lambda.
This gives 1.4 angstrom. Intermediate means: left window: 71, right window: 89.2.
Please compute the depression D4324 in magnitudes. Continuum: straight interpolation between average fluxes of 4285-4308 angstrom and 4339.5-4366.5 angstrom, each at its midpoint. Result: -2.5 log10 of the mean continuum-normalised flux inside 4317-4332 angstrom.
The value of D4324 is -0.151 mag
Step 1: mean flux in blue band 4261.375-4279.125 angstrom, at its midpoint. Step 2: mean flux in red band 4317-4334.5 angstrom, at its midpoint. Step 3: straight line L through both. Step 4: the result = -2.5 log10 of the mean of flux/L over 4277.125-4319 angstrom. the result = 0.086 mag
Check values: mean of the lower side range 72.3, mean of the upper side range 85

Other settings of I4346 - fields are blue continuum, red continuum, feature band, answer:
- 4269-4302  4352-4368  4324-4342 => 0.8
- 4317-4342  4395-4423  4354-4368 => -1.0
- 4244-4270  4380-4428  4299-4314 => 2.5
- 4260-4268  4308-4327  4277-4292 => 0.2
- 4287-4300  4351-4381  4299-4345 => -1.5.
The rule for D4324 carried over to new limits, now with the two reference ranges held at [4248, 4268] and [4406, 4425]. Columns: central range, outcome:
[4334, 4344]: 0.236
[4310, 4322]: -0.025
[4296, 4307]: 0.313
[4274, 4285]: 0.154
